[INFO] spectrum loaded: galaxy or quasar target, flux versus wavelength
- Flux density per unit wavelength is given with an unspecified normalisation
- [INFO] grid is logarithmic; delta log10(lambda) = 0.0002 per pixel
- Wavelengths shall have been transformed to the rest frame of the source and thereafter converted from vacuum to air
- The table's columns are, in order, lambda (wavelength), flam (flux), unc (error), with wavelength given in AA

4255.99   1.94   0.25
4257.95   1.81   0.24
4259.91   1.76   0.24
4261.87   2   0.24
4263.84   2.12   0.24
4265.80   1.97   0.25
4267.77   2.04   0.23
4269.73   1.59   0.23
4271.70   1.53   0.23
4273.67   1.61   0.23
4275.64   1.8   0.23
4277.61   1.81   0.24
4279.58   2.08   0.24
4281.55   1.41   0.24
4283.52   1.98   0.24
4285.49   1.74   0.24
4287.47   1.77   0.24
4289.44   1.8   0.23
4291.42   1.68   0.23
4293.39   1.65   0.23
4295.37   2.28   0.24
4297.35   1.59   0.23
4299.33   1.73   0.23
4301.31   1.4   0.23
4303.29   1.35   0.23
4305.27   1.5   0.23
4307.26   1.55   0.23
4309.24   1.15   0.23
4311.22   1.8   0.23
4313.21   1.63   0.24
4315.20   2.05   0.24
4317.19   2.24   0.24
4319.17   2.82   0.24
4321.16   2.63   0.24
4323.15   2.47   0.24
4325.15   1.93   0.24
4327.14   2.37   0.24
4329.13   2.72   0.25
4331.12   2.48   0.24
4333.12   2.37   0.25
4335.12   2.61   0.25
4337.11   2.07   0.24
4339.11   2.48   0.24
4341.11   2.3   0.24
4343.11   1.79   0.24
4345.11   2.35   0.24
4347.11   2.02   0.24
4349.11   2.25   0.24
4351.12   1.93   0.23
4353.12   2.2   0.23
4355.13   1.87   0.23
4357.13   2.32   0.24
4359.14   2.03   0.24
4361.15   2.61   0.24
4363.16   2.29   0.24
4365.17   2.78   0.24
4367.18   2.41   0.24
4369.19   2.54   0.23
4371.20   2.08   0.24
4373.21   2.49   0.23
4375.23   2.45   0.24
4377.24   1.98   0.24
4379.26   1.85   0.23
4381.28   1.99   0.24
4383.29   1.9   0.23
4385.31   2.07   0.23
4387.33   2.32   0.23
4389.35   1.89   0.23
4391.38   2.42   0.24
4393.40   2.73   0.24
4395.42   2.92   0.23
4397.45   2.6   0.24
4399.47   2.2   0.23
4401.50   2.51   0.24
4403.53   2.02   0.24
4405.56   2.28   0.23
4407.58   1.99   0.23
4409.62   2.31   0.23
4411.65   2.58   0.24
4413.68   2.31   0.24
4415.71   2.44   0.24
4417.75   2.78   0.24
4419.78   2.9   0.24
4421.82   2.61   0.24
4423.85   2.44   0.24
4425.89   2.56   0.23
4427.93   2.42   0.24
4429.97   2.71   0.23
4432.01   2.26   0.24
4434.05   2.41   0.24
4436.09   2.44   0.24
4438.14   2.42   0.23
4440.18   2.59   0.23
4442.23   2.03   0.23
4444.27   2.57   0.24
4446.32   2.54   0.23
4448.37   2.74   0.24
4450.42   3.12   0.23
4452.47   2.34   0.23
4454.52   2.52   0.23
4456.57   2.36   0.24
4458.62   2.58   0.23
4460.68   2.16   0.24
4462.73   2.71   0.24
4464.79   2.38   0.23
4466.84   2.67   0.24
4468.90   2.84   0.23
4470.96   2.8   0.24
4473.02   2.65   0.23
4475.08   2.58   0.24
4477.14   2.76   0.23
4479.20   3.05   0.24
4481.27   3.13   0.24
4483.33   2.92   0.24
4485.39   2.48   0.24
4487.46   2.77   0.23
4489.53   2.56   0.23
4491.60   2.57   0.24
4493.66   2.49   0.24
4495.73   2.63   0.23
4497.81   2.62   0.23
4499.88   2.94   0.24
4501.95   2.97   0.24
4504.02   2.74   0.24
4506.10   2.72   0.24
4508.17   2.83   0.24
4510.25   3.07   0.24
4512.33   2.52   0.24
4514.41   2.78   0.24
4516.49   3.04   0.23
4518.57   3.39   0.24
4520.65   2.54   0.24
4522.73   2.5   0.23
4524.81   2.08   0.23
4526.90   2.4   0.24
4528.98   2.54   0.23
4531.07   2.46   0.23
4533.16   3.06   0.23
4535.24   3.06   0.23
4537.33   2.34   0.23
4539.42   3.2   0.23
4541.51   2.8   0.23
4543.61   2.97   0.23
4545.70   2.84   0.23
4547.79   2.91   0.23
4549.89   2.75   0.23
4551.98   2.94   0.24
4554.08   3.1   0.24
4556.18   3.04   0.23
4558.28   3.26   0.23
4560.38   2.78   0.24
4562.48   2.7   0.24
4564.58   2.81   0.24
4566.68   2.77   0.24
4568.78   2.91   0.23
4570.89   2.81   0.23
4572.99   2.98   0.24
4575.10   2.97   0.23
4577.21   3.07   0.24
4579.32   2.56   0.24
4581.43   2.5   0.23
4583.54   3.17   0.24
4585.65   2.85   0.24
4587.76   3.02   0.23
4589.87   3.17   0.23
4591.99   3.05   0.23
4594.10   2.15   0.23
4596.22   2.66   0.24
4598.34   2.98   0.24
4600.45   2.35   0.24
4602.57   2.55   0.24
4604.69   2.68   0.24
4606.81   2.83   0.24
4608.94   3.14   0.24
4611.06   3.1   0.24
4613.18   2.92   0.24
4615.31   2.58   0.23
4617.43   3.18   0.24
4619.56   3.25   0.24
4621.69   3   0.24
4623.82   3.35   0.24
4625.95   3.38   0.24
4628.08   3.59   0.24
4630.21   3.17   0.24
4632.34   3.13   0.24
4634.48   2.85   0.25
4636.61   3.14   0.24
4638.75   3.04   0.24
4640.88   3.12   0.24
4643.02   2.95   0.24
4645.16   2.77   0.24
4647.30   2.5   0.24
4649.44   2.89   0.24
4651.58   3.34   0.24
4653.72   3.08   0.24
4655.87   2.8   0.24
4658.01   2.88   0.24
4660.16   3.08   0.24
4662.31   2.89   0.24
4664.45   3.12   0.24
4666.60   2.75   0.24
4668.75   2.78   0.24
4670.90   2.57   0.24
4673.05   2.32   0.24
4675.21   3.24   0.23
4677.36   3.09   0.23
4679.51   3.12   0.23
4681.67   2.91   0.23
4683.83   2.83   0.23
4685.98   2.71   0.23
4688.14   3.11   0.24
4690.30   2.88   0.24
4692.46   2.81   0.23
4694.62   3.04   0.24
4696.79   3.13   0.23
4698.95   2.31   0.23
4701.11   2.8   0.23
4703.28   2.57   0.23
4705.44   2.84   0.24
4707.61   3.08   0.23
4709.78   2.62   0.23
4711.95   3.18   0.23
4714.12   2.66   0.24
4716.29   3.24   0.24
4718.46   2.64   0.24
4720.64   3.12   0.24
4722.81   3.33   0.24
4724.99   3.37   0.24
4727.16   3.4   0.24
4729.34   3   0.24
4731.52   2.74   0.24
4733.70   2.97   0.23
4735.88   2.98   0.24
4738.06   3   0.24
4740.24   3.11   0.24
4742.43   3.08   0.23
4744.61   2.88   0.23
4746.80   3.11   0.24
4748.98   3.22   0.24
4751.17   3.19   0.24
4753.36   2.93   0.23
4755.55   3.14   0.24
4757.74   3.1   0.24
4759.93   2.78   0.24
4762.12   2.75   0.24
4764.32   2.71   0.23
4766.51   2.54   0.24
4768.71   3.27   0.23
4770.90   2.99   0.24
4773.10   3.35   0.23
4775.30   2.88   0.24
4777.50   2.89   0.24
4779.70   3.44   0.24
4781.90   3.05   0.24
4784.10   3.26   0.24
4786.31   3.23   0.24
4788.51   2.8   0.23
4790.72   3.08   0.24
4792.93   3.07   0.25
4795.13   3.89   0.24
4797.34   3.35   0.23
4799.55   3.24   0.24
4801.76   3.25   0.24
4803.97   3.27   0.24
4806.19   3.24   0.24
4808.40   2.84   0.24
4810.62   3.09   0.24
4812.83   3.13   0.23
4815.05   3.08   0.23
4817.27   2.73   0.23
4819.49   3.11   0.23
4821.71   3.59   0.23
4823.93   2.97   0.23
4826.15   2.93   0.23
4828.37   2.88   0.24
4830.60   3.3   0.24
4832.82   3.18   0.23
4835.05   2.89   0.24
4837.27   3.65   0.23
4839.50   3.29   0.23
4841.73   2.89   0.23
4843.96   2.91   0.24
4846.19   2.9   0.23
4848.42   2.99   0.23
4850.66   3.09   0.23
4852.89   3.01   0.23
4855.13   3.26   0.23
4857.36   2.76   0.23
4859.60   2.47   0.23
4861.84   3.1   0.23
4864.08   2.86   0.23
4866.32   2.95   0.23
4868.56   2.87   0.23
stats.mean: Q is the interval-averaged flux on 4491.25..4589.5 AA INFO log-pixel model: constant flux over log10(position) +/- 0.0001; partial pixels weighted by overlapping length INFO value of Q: 2.81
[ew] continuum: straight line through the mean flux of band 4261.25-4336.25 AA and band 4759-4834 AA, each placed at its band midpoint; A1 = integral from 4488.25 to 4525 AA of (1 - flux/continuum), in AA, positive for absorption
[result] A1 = -4.9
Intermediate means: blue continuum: 1.93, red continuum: 3.09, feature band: 2.74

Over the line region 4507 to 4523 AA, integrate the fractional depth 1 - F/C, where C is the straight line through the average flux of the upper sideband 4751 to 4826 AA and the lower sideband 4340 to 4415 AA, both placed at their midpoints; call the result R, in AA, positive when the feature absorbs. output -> -2.0 AA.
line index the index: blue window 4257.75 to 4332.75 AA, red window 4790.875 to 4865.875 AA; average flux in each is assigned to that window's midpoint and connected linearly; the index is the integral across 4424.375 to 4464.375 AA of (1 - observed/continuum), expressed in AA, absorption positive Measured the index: -4.8 AA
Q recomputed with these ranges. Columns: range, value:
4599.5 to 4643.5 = 3.02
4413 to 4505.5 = 2.61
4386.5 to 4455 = 2.47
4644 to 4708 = 2.87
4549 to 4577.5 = 2.92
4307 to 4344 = 2.2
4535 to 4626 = 2.89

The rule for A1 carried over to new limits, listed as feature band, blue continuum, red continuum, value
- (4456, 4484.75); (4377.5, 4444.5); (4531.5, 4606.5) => -1.5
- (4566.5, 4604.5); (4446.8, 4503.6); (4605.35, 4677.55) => 1.1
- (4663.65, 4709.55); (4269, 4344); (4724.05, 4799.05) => 0.6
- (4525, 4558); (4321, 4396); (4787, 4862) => -2.8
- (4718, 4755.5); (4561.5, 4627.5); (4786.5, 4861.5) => -0.7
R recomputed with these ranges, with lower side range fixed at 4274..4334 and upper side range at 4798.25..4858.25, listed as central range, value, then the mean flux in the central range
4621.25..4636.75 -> -3.3 AA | 3.21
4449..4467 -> -2.1 AA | 2.54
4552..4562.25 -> -2.1 AA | 3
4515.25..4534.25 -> -2.0 AA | 2.67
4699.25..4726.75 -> -1.1 AA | 2.95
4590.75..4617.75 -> -1.9 AA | 2.77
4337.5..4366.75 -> -2.9 AA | 2.23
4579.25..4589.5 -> -1.3 AA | 2.87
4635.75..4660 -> -2.4 AA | 2.96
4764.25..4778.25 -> 0.0 AA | 2.97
